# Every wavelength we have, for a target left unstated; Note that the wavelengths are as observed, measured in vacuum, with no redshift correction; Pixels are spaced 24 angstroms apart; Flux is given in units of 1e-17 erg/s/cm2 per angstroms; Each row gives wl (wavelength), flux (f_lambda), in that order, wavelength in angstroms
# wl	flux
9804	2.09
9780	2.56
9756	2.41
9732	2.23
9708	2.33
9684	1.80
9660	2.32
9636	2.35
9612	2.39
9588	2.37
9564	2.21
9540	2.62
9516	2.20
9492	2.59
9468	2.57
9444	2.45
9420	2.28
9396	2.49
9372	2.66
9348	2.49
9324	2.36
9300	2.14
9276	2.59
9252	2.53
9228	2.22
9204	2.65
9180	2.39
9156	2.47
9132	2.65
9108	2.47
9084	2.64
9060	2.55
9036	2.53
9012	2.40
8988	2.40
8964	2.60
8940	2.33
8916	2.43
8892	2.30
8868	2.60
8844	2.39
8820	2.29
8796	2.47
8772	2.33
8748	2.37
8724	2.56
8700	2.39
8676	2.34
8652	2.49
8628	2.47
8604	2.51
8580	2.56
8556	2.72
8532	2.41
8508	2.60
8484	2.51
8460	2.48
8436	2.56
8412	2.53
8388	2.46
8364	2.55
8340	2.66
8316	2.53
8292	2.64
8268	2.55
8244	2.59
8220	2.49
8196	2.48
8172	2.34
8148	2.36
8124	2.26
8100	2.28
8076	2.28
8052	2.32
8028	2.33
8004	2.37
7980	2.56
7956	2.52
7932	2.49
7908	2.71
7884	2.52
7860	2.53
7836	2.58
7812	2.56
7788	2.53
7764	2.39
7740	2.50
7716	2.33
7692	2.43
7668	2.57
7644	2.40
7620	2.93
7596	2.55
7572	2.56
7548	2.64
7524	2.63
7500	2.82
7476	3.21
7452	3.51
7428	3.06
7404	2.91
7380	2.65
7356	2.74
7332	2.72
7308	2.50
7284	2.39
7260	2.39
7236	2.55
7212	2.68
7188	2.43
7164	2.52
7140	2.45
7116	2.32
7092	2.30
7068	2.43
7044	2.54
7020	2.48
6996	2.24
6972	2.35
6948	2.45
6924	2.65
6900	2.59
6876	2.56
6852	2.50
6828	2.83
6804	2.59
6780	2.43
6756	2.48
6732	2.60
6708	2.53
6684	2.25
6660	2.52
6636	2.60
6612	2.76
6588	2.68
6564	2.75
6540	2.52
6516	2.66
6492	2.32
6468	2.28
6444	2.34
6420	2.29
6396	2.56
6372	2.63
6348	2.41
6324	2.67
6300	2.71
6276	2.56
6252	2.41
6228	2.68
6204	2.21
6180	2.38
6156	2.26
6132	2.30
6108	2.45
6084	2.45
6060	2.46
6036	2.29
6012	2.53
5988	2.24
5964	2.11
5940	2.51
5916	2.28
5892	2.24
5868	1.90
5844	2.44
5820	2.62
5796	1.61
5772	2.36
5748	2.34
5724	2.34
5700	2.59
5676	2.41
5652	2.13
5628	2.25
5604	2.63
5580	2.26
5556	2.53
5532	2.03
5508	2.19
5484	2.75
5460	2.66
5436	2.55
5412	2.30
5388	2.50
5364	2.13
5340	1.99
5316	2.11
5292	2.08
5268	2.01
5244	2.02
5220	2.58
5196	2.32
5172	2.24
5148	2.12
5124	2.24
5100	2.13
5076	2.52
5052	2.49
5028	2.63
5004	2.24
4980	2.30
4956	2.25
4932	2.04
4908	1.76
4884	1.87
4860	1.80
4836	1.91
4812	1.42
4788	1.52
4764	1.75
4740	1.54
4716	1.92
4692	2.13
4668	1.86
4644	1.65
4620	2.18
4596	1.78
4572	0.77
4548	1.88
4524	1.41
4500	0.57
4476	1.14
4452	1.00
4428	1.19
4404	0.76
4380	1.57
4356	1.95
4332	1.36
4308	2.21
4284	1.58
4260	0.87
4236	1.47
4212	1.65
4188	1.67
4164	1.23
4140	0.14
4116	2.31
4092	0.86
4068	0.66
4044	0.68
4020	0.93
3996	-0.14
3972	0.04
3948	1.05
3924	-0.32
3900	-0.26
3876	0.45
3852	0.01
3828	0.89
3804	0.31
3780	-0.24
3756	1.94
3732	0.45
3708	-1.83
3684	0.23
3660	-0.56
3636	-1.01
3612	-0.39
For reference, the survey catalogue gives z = 0.133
